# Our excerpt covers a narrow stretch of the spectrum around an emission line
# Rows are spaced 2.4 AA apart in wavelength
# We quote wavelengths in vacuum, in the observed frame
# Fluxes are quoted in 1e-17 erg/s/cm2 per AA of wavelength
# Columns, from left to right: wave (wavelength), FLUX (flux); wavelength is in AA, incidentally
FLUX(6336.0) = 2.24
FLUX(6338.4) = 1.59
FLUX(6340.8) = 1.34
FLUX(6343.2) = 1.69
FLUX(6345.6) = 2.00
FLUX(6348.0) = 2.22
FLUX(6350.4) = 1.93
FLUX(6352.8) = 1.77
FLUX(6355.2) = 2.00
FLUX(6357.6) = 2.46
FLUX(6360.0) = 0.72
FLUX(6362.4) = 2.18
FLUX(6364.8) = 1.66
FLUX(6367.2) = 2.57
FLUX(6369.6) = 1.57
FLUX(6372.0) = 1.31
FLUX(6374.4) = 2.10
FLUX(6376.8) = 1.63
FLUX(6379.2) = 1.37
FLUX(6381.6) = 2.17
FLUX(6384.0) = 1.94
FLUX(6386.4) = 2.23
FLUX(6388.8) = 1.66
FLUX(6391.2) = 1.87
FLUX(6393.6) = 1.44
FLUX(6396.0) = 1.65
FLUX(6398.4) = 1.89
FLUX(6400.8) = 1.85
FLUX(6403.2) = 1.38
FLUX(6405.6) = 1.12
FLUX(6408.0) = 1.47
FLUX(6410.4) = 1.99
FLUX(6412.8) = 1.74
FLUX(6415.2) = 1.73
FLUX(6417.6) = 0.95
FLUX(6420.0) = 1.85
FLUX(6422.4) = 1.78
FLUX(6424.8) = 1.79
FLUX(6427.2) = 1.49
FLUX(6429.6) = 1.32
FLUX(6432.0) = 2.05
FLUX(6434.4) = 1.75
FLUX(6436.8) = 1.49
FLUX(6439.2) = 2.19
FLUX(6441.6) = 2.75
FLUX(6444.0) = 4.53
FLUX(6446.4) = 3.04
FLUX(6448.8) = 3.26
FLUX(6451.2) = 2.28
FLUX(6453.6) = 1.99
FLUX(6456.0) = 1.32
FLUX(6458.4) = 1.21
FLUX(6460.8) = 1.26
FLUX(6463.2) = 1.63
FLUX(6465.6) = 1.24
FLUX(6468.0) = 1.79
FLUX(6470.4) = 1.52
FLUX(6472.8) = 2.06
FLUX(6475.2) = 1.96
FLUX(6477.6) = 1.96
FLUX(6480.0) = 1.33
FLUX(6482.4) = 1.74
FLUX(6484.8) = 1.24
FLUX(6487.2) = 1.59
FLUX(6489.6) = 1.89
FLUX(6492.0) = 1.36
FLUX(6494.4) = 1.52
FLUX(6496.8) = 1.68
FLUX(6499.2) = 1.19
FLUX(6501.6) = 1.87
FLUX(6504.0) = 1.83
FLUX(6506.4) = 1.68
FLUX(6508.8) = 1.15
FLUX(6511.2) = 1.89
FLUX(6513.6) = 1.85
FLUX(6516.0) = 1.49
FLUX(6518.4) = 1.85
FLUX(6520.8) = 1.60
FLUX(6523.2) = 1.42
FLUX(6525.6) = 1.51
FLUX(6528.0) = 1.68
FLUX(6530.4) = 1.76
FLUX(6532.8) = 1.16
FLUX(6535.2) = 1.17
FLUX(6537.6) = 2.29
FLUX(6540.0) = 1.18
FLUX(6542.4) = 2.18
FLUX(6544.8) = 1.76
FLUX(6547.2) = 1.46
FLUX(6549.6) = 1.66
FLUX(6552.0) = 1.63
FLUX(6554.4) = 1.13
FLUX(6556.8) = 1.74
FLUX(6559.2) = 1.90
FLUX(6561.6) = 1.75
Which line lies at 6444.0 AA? [O III]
